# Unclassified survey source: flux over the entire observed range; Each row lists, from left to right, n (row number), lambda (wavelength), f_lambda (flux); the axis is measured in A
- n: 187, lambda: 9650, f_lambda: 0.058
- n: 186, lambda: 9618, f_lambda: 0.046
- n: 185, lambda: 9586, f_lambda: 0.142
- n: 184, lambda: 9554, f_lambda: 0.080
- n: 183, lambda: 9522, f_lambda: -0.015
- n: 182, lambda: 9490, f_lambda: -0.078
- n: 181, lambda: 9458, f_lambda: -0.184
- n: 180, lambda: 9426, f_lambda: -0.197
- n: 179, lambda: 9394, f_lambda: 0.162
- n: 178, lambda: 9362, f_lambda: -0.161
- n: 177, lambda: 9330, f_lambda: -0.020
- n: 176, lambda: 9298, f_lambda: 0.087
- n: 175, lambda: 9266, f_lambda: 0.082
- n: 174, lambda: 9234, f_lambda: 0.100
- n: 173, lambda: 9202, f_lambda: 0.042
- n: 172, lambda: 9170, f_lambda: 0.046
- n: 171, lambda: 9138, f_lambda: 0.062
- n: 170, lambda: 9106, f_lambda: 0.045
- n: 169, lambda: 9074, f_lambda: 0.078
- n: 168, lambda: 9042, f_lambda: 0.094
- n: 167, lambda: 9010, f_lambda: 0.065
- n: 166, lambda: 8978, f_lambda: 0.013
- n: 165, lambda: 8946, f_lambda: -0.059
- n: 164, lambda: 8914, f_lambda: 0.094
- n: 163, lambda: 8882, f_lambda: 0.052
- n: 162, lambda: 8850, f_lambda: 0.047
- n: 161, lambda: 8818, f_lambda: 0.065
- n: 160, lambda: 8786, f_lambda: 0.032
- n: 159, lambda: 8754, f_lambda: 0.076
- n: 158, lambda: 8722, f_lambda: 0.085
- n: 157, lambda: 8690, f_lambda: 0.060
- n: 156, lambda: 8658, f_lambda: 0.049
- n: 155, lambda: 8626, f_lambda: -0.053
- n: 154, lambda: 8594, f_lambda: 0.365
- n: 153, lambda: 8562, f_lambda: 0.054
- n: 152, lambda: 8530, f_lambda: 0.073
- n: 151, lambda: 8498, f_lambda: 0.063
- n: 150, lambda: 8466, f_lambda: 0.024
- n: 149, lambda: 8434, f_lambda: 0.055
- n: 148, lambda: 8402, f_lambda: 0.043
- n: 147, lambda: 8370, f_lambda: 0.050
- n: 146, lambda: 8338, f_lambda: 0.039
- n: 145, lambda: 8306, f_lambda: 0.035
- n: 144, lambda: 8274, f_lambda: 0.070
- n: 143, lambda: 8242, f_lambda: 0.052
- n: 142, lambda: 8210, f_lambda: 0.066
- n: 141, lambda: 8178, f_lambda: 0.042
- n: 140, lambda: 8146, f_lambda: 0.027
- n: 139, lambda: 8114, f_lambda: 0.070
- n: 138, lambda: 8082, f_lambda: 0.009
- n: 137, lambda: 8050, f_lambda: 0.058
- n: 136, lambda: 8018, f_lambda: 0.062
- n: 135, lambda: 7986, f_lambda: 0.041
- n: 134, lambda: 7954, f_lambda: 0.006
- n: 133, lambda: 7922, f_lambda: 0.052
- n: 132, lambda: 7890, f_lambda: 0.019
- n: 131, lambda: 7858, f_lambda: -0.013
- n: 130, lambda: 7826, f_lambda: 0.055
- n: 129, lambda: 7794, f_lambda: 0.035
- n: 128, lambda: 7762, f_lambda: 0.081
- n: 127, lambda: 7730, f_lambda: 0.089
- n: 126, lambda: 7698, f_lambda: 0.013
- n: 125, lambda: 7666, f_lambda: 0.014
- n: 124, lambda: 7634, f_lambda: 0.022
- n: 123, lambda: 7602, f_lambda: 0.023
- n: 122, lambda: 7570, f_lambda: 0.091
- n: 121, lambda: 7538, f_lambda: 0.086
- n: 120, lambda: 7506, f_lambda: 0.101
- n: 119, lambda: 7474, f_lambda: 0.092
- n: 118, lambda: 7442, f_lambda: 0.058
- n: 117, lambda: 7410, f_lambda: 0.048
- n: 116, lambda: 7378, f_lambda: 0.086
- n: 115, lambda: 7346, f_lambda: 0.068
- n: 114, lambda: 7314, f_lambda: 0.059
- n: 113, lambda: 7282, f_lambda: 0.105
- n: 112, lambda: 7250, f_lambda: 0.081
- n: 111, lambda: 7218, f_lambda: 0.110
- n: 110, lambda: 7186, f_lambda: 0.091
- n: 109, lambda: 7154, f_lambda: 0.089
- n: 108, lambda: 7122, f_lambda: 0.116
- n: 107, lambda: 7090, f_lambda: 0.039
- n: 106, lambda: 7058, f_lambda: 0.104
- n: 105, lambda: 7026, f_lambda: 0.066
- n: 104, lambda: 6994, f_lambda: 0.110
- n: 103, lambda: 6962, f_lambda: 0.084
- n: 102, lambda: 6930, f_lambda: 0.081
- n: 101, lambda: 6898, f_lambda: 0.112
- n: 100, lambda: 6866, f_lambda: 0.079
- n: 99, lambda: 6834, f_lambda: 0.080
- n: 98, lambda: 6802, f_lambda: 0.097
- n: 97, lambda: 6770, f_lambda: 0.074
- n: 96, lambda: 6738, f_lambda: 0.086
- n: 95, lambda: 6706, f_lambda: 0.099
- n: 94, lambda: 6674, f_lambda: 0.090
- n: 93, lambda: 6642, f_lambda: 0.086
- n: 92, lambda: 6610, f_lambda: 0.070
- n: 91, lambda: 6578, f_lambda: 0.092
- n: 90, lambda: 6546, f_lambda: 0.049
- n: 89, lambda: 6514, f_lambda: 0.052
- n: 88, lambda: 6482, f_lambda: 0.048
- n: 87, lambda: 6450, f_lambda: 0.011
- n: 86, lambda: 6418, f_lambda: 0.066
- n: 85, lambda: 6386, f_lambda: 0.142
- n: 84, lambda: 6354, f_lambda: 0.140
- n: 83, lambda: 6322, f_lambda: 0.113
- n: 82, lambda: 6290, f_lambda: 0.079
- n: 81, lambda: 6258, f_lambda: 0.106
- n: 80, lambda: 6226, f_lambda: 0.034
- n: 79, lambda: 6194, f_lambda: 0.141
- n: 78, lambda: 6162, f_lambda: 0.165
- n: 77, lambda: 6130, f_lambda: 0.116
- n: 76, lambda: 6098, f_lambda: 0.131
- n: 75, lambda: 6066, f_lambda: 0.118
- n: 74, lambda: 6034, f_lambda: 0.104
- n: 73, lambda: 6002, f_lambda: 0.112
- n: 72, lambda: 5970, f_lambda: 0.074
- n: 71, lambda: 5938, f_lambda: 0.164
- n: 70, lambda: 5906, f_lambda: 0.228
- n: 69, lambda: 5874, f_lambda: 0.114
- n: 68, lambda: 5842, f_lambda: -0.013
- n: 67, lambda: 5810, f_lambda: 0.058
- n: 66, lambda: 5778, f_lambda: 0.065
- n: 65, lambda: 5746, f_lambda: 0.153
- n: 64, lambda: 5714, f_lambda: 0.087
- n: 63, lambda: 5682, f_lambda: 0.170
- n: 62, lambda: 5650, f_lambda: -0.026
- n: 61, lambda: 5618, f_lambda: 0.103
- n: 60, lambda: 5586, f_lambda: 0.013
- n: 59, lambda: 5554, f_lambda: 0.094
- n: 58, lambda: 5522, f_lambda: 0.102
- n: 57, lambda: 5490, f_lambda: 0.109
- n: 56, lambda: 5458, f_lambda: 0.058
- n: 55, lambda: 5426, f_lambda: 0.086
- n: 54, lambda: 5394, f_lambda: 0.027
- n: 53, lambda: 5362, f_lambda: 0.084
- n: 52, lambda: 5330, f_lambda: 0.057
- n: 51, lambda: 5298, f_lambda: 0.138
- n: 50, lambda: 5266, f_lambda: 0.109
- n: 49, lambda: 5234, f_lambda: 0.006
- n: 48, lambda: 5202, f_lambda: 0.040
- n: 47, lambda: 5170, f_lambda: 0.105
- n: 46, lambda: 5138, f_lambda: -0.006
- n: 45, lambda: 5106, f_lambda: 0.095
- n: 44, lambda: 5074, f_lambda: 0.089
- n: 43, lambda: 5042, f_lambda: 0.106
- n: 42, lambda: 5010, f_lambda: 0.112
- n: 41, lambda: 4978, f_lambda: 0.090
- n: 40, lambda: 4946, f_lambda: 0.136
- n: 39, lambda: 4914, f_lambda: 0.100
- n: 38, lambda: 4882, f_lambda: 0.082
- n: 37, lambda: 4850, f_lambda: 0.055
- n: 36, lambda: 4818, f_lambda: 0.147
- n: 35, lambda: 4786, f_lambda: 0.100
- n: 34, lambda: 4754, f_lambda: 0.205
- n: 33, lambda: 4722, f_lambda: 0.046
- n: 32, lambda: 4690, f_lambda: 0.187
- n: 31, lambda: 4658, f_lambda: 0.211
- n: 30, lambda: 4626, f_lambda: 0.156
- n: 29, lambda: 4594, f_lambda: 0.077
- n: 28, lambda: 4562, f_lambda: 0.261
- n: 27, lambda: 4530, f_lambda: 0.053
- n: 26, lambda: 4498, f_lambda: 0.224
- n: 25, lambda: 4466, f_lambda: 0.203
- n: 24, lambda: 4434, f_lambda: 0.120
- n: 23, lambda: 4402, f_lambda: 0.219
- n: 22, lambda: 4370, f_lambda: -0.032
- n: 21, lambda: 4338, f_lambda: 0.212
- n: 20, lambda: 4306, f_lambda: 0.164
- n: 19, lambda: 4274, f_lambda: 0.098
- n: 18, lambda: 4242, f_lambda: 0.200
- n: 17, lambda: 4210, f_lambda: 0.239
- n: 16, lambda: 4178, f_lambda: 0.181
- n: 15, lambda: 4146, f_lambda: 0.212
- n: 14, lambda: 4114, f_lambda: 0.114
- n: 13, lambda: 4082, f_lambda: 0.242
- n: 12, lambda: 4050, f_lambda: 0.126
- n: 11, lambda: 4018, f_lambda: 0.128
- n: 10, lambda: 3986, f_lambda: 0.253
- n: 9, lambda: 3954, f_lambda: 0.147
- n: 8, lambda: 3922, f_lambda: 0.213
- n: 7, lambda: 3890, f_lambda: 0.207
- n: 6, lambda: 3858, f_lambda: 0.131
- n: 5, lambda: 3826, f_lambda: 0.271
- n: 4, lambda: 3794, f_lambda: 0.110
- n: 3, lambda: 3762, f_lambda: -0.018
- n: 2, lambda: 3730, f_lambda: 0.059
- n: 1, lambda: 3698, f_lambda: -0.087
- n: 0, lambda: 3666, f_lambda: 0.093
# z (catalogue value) 1.30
